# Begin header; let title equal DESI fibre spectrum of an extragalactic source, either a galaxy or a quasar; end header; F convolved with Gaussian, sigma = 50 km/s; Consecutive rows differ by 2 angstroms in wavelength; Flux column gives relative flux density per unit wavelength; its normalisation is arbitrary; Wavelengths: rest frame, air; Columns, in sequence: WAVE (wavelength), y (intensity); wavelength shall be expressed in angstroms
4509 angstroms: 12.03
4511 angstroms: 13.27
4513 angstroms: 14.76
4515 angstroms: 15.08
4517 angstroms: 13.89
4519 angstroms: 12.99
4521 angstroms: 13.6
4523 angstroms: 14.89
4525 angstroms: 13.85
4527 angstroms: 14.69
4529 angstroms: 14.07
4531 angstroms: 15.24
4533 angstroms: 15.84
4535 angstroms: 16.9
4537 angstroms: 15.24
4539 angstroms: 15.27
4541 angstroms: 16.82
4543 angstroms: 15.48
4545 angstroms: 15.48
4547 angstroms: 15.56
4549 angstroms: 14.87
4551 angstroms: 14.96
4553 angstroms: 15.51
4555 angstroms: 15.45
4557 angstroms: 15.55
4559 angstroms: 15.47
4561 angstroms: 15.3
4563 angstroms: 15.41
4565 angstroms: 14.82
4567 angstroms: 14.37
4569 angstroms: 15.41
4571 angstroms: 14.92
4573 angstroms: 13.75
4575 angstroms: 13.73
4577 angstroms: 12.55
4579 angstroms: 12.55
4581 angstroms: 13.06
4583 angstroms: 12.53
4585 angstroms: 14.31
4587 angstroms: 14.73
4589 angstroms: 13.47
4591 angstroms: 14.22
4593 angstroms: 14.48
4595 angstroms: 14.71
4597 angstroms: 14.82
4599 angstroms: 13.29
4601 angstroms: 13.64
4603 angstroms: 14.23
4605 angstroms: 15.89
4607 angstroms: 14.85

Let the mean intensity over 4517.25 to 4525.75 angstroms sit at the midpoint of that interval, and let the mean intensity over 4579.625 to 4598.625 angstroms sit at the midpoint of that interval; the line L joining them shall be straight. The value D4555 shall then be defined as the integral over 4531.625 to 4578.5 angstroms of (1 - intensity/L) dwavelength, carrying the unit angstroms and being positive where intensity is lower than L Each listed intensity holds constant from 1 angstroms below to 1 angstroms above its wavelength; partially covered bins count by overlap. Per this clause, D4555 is -4.1 angstroms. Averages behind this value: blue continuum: 13.8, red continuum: 14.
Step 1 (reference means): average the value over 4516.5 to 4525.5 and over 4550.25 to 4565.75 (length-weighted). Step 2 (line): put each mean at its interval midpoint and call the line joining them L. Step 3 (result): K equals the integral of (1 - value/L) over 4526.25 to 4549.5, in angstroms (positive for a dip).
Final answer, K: -1.54 angstroms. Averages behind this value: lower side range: 13.8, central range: 15.5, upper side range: 15.3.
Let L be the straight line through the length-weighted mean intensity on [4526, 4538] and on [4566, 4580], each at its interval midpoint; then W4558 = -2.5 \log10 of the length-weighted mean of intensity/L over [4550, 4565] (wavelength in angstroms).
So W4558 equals -0.066 mag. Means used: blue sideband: 15.3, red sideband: 13.9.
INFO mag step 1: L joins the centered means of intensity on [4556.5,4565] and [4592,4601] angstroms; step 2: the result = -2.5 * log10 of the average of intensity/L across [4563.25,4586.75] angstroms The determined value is 0.077 mag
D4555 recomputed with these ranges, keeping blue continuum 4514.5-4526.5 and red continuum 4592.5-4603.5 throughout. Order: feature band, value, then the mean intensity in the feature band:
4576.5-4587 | 0.7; 13.2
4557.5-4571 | -1.0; 15.1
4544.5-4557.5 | -1.1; 15.3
